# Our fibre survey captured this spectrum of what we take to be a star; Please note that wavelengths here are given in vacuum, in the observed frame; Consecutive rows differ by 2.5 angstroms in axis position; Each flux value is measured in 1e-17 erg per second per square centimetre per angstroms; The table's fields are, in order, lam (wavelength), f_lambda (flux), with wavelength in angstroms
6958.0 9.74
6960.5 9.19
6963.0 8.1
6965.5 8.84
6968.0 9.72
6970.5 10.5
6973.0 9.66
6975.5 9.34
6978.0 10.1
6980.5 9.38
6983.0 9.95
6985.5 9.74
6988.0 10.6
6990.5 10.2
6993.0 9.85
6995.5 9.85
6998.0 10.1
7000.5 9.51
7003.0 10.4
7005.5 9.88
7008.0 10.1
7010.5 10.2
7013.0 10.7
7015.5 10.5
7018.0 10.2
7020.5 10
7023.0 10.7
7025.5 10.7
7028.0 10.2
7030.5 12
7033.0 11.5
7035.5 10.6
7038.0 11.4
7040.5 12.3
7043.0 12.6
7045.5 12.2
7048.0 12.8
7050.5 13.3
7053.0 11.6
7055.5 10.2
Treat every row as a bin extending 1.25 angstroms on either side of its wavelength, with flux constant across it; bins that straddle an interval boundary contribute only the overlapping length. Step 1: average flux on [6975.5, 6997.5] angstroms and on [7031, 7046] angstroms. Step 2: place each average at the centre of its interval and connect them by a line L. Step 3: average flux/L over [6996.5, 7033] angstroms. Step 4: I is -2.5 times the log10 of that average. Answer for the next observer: 0.05 mag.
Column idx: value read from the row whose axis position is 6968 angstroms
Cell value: 9.72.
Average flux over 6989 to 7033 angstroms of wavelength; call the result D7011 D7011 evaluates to 10.3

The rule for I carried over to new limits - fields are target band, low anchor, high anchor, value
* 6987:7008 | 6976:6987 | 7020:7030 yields 0.00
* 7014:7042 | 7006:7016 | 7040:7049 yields 0.05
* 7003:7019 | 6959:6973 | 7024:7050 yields 0.05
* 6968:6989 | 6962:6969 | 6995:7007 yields -0.07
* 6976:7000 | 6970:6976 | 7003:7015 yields 0.01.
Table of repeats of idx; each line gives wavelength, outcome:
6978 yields 10.1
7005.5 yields 9.88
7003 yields 10.4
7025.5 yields 10.7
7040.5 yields 12.3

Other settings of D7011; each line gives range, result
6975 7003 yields 9.91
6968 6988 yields 9.85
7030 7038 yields 11.3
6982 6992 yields 10.1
